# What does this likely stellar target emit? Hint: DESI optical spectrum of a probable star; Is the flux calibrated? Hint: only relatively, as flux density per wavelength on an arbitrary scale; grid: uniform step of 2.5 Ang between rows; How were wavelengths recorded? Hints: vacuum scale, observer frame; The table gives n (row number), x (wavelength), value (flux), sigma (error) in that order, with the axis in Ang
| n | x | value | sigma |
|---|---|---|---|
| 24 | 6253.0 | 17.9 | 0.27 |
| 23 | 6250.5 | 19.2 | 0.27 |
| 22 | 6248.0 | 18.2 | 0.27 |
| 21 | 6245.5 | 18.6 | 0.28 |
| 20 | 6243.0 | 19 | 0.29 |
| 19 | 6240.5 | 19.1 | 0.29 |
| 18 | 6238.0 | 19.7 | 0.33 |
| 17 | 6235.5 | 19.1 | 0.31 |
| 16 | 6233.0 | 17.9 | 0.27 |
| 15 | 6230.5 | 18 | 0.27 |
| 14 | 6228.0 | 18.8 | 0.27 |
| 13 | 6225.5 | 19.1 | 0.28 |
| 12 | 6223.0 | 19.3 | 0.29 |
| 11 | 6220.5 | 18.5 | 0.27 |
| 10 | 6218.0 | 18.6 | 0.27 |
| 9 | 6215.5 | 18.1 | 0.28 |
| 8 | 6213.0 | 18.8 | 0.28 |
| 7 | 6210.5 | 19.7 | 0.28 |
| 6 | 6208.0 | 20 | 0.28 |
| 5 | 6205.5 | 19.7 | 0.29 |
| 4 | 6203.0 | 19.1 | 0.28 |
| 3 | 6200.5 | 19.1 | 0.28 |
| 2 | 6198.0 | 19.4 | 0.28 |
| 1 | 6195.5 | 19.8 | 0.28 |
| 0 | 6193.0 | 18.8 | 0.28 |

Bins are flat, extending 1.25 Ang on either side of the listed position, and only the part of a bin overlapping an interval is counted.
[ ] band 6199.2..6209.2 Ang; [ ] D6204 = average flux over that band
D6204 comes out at 19.5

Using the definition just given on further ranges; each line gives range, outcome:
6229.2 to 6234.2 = 18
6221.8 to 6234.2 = 18.6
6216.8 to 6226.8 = 18.9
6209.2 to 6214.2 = 19.3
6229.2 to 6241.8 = 18.8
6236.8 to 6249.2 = 18.9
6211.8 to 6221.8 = 18.5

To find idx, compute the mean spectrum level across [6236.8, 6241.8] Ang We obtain 19.4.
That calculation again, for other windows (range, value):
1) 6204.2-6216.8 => 19.3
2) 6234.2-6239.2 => 19.4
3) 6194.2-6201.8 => 19.4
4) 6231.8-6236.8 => 18.5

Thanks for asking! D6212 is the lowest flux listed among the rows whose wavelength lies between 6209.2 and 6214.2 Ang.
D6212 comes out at 18.8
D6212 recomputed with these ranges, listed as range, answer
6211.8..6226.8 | 18.1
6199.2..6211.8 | 19.1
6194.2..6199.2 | 19.4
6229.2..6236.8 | 17.9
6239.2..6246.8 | 18.6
